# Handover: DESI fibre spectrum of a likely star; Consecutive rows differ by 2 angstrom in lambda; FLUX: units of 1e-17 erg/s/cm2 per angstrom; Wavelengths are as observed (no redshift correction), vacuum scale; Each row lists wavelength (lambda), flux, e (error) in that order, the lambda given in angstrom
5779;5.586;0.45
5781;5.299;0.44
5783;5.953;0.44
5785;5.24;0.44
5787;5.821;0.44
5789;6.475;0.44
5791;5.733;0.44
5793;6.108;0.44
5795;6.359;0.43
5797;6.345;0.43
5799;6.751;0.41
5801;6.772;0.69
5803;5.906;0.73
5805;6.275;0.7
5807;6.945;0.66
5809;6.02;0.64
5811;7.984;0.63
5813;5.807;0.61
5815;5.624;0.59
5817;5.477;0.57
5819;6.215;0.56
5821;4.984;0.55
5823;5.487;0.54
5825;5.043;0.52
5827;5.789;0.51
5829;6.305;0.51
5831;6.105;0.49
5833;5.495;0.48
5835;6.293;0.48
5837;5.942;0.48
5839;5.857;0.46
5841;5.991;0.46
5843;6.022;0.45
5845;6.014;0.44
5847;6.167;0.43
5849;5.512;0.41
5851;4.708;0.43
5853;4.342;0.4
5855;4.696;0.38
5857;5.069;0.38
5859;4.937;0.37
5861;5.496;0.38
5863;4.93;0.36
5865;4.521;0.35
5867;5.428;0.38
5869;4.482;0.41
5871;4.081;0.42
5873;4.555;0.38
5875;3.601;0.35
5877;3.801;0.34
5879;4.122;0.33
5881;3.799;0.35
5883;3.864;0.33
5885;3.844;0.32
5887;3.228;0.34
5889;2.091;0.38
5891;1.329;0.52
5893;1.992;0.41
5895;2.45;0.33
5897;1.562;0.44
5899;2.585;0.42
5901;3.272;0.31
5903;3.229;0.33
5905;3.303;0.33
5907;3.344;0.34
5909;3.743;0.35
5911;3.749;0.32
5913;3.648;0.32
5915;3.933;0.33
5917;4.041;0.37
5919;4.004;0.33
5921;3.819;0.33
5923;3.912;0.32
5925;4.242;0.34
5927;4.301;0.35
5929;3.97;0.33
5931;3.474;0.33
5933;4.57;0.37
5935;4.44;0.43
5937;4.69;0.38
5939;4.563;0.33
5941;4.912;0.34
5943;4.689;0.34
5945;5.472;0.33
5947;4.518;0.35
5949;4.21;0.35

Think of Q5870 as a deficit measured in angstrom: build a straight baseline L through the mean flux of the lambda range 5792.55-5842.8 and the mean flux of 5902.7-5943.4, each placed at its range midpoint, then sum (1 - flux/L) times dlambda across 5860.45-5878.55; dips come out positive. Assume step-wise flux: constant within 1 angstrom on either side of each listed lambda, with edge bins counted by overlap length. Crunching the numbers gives 2.0 angstrom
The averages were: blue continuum 6.07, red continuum 4.03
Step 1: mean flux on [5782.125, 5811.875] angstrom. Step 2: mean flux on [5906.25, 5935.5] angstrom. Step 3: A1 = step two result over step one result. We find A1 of 0.6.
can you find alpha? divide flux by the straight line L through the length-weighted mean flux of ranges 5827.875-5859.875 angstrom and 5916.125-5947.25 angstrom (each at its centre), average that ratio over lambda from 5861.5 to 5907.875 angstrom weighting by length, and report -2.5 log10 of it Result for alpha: 0.41 mag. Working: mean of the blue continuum 5.59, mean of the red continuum 4.35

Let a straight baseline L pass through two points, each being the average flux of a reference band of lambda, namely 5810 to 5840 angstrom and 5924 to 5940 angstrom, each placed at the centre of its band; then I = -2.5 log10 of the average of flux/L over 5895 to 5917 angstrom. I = 0.39 mag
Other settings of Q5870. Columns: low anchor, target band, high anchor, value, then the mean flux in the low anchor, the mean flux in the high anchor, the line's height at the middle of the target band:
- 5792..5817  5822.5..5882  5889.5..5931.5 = -1.7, 6.37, 3.31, 4.99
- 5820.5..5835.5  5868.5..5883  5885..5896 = -4.1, 5.69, 2.37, 3.15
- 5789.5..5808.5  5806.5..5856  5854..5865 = -1.4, 6.35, 4.98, 5.62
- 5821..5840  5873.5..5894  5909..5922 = 6.2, 5.77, 3.86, 4.57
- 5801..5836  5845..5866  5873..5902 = -3.2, 6.01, 3.02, 4.41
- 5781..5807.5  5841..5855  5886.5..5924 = -2.2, 6.16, 3.12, 4.69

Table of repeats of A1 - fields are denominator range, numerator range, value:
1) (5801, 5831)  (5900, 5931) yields 0.62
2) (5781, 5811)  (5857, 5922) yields 0.59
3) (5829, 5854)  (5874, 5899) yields 0.52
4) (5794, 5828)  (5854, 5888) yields 0.72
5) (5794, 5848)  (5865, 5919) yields 0.57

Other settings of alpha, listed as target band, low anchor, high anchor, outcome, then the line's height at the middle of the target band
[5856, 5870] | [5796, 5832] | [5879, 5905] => -0.224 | 4.05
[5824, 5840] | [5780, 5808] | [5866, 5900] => -0.185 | 4.95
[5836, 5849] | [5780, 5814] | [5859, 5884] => -0.166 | 5.12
